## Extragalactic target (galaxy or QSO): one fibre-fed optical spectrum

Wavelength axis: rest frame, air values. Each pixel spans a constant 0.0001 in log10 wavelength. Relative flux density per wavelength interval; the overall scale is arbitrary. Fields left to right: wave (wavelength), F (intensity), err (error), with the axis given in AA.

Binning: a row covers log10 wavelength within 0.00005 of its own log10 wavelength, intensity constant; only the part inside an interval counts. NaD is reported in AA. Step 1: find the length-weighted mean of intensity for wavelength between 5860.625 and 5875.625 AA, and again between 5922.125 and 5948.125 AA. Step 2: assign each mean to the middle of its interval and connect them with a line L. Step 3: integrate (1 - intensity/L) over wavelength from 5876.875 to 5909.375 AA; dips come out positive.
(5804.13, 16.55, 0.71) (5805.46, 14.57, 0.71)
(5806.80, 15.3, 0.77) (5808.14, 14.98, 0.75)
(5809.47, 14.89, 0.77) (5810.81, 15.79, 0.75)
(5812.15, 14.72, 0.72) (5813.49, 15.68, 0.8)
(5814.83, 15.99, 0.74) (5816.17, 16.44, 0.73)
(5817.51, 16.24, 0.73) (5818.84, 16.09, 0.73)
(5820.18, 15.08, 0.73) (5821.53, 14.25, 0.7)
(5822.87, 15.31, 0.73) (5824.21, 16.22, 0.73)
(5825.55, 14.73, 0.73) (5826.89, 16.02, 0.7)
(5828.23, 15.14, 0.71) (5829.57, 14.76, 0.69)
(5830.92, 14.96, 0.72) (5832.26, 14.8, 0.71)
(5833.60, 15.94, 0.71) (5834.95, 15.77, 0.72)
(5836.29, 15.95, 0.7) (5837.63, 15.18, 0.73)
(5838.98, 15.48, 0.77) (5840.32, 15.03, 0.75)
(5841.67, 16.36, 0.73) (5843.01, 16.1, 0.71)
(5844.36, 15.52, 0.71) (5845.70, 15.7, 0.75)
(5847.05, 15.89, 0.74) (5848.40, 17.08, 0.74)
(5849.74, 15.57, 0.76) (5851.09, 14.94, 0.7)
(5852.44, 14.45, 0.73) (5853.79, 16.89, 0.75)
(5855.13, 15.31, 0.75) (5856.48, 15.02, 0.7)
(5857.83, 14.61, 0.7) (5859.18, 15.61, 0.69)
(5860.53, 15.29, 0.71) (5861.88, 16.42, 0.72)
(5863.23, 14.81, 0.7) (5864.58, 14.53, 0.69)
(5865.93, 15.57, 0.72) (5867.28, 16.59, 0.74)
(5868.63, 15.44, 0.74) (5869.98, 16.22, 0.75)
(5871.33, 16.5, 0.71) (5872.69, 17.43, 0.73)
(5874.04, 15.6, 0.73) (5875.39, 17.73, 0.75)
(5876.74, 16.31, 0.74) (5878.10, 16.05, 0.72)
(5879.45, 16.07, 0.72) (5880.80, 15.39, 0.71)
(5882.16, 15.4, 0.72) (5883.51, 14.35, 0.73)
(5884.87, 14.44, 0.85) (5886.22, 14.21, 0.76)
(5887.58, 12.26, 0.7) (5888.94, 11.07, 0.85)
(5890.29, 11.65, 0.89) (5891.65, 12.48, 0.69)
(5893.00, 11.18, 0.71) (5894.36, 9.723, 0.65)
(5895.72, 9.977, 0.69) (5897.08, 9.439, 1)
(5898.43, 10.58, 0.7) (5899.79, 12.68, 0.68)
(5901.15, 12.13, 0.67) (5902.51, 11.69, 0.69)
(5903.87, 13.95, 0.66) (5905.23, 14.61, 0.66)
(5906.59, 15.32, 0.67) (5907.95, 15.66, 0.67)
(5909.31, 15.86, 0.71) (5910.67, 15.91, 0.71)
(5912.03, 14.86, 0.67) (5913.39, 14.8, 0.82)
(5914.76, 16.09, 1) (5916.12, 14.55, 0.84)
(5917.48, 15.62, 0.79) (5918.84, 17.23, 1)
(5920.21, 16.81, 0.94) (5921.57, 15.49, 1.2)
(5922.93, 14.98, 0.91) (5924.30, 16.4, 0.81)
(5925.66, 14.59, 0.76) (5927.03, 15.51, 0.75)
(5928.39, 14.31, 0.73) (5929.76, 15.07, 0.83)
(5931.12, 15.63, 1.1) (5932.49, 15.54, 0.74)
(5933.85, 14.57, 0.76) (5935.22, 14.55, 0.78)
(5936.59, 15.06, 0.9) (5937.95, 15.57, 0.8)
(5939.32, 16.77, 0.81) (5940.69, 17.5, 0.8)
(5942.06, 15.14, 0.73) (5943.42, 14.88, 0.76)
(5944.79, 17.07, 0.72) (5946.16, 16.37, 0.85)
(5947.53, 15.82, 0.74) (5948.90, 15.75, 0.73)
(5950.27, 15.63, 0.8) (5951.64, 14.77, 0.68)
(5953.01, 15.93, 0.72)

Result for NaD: 5.46 AA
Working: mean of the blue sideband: 16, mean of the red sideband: 15.5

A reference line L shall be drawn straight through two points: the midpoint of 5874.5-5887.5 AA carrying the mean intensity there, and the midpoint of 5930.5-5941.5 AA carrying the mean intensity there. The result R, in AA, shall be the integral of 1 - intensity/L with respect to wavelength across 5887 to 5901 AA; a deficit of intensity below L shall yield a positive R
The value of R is 3.9 AA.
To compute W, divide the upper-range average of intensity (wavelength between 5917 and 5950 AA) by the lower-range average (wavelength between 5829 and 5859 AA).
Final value 1.0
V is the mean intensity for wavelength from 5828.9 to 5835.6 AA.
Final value 15.2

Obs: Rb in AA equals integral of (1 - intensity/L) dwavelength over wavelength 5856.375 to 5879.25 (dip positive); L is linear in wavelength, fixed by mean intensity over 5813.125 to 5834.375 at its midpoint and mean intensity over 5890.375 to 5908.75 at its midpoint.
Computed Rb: -3.9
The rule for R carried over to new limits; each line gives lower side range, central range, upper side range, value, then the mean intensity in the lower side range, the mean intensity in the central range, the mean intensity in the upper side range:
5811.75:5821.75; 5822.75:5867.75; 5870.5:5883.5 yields 1.1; 15.6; 15.5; 16.2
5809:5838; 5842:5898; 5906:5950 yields 2.8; 15.5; 14.7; 15.6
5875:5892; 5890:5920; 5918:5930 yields 3.1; 14.4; 13.5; 15.6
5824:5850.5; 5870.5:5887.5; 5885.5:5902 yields -4.2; 15.6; 15.7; 11.5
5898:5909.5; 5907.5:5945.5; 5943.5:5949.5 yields -1.7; 13.6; 15.6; 16.1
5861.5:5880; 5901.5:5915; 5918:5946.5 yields 0.9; 16.1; 14.8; 15.7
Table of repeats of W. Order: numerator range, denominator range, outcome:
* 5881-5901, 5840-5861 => 0.78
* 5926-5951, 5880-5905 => 1.25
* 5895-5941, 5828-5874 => 0.94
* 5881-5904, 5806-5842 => 0.79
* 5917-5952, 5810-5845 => 1.01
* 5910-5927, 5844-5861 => 1.00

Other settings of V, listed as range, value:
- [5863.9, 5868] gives 15.6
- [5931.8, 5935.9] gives 14.9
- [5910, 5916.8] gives 15.2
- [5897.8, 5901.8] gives 11.8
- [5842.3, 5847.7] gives 15.8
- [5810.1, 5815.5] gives 15.5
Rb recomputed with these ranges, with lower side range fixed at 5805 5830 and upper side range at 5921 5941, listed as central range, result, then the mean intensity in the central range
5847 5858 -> -0.1 AA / 15.6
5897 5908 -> 1.8 AA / 12.9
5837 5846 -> -0.1 AA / 15.6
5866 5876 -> -0.7 AA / 16.4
